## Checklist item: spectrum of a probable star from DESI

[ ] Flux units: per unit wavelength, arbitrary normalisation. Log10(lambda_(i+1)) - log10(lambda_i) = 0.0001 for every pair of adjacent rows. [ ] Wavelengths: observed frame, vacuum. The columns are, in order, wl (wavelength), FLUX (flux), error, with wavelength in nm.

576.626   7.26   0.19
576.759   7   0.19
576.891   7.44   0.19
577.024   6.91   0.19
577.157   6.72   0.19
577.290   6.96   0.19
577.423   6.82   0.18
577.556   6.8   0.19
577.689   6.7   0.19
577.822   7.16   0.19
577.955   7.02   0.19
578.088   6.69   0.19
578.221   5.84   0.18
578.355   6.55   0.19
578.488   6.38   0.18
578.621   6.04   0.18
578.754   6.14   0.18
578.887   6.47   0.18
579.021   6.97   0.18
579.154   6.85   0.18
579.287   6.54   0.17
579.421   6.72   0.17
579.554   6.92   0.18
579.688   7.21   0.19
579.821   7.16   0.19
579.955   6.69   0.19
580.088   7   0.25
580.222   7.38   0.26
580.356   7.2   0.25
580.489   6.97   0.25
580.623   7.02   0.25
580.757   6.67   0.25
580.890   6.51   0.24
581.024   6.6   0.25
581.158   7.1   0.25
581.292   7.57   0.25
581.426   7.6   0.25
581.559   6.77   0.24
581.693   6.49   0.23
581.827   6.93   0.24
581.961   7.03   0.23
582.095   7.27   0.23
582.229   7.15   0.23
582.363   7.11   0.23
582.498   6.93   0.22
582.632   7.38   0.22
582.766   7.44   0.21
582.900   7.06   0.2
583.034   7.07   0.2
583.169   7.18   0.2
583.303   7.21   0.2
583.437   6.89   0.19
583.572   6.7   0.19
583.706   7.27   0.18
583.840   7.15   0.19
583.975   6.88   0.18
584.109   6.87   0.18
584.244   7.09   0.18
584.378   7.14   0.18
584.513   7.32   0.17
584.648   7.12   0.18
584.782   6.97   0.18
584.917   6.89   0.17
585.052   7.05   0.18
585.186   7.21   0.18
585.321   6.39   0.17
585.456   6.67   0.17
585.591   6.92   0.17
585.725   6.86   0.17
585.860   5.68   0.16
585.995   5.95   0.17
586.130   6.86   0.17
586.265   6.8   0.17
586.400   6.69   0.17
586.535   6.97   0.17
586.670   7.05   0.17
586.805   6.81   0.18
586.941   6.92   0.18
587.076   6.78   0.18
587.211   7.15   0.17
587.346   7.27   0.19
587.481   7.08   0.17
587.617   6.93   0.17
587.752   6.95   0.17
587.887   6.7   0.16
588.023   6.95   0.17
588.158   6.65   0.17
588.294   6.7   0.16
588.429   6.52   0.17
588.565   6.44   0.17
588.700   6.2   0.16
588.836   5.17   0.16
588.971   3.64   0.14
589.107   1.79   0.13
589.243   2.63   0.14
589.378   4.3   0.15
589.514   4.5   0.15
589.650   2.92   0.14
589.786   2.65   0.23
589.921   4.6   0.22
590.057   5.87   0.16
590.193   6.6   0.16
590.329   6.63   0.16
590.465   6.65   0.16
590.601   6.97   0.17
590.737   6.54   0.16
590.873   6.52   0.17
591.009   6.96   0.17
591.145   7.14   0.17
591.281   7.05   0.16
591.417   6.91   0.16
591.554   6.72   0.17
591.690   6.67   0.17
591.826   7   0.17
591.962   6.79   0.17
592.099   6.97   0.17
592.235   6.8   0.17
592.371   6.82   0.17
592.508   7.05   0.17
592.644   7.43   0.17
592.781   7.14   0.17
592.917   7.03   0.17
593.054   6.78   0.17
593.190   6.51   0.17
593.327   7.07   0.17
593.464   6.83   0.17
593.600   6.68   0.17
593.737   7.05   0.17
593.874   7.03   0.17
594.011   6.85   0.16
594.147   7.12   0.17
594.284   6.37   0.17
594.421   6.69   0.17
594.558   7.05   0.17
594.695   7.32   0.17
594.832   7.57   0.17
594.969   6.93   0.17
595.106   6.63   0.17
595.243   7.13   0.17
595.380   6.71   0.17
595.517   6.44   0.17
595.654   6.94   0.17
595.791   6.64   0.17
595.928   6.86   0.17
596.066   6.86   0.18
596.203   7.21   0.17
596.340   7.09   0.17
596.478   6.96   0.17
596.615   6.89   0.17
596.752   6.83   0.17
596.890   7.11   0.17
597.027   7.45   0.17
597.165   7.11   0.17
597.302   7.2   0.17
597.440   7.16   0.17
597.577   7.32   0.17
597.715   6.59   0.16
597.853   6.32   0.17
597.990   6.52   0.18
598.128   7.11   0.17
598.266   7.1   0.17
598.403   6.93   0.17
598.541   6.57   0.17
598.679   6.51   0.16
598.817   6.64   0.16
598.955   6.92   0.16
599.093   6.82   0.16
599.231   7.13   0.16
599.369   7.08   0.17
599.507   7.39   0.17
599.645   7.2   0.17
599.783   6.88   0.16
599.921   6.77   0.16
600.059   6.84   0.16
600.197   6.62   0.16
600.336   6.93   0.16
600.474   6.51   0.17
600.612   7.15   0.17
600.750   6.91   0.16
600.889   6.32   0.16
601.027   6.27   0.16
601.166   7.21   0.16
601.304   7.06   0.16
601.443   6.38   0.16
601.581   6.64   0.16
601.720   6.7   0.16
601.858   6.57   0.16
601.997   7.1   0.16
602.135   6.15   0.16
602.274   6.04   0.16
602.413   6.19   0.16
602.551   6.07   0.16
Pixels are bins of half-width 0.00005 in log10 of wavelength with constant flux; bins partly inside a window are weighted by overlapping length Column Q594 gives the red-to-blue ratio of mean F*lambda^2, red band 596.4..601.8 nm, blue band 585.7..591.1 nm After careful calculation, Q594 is 1.19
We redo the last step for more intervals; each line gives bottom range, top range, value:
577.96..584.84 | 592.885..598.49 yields 1.05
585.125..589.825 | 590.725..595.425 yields 1.17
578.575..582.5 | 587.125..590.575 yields 0.83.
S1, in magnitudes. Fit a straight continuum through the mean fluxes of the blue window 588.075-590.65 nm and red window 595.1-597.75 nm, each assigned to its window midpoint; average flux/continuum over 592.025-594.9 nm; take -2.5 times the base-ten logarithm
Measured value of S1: -0.13 mag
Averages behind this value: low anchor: 5.13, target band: 6.96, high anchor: 6.97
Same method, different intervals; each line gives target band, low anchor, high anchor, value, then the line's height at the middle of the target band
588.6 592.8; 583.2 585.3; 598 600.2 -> 0.19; 6.98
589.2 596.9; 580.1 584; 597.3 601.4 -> 0.06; 6.93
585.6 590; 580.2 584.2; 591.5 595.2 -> 0.19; 6.98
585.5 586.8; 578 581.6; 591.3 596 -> 0.03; 6.85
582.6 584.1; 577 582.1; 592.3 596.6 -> -0.04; 6.85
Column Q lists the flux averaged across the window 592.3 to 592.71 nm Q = 7.1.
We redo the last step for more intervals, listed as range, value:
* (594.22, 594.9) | 7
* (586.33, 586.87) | 6.88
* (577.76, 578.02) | 7.09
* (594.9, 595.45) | 6.85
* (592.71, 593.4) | 6.9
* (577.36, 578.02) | 6.9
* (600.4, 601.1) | 6.64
